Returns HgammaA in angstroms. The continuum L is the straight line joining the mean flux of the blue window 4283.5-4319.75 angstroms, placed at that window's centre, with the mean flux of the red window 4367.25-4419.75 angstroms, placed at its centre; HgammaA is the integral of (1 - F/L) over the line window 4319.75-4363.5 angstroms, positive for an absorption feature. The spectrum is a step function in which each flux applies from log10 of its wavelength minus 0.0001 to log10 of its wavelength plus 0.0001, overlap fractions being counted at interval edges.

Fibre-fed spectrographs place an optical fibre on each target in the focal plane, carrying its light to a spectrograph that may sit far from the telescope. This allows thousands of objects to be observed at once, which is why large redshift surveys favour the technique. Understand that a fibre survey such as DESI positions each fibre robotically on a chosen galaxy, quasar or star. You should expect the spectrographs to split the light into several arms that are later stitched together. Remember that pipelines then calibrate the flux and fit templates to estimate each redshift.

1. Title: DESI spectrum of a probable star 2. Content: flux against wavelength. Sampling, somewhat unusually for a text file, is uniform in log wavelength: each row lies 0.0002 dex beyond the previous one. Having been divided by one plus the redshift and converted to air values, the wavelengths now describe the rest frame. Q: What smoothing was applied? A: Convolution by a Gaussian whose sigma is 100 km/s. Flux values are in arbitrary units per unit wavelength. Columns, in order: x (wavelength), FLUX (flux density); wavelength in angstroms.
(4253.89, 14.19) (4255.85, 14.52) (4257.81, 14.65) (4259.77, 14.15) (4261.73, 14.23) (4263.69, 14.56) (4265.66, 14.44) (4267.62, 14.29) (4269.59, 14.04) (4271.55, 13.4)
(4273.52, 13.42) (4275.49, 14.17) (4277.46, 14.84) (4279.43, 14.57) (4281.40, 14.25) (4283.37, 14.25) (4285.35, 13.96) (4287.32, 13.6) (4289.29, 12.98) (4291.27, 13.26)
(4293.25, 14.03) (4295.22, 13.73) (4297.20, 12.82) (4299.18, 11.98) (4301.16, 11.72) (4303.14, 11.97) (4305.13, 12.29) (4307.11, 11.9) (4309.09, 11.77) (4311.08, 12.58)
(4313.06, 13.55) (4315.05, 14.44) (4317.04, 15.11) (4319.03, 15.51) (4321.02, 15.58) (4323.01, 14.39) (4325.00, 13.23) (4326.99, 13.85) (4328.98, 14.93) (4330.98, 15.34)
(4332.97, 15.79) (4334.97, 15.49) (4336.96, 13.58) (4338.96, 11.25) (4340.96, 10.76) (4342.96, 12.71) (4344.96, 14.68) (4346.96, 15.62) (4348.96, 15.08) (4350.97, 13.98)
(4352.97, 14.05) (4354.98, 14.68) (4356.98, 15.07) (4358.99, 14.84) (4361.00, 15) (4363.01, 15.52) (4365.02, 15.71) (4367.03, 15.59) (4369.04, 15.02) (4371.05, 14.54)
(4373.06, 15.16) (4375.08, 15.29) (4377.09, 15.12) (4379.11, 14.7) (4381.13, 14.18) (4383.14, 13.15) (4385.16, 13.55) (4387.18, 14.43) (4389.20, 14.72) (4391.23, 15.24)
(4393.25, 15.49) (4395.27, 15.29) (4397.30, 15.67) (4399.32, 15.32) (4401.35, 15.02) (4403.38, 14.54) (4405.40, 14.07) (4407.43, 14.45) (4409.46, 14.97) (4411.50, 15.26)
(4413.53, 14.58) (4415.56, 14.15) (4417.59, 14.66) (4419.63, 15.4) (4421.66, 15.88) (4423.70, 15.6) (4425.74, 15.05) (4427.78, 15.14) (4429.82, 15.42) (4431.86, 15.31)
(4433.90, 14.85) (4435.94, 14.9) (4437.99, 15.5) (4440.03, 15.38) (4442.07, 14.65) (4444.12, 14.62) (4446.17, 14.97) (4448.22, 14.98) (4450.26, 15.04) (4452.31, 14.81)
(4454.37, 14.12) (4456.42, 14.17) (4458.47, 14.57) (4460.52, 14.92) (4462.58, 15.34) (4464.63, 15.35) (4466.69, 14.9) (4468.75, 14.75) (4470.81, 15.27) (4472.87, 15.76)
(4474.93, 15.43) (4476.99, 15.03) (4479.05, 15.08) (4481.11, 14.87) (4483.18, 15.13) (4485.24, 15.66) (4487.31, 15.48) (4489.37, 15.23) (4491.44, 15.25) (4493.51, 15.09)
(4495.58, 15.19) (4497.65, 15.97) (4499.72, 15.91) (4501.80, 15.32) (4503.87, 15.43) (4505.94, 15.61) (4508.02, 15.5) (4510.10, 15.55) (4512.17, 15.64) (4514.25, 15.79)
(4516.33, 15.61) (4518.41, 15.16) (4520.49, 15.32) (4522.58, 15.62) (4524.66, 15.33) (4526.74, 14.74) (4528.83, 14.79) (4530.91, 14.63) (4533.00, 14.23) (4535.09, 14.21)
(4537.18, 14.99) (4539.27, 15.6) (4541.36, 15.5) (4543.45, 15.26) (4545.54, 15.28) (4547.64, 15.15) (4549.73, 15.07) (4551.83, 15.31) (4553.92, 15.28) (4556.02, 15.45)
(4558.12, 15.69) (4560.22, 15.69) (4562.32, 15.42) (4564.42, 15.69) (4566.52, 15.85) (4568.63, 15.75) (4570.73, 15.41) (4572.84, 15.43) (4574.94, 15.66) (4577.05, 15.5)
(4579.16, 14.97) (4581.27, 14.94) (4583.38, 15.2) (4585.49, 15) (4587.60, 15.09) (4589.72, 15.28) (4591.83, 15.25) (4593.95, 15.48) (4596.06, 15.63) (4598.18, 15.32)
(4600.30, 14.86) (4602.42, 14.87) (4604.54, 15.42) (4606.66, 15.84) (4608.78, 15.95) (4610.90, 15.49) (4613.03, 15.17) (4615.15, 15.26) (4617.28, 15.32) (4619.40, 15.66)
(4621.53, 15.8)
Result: -1.4 angstroms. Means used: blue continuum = 13.2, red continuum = 14.8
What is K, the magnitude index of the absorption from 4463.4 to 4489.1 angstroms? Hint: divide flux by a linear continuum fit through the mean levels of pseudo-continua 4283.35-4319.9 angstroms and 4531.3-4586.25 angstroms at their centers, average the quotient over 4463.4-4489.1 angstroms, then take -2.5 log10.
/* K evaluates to -0.04 mag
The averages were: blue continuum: 13.2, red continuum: 15.3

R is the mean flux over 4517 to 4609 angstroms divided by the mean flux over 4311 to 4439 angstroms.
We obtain 1.0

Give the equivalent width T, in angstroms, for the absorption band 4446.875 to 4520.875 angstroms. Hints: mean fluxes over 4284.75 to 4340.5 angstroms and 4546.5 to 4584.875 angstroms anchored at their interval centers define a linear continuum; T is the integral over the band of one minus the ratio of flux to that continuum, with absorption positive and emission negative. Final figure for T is -2.07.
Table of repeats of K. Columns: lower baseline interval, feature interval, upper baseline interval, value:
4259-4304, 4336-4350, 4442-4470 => 0.056 mag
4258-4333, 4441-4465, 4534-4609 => -0.008 mag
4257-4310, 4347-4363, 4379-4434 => -0.035 mag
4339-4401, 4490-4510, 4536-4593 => -0.025 mag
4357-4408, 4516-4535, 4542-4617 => 0.018 mag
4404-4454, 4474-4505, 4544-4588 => -0.014 mag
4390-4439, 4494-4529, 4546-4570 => -0.007 mag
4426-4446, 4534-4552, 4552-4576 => 0.025 mag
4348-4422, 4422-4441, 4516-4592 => -0.022 mag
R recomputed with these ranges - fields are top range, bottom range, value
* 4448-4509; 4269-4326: 1.12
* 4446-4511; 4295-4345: 1.13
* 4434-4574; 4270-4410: 1.07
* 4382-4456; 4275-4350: 1.08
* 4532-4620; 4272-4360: 1.11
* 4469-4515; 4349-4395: 1.04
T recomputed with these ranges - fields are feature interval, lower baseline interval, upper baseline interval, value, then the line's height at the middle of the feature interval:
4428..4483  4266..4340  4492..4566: -0.75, 14.8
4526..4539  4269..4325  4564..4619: 0.31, 15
